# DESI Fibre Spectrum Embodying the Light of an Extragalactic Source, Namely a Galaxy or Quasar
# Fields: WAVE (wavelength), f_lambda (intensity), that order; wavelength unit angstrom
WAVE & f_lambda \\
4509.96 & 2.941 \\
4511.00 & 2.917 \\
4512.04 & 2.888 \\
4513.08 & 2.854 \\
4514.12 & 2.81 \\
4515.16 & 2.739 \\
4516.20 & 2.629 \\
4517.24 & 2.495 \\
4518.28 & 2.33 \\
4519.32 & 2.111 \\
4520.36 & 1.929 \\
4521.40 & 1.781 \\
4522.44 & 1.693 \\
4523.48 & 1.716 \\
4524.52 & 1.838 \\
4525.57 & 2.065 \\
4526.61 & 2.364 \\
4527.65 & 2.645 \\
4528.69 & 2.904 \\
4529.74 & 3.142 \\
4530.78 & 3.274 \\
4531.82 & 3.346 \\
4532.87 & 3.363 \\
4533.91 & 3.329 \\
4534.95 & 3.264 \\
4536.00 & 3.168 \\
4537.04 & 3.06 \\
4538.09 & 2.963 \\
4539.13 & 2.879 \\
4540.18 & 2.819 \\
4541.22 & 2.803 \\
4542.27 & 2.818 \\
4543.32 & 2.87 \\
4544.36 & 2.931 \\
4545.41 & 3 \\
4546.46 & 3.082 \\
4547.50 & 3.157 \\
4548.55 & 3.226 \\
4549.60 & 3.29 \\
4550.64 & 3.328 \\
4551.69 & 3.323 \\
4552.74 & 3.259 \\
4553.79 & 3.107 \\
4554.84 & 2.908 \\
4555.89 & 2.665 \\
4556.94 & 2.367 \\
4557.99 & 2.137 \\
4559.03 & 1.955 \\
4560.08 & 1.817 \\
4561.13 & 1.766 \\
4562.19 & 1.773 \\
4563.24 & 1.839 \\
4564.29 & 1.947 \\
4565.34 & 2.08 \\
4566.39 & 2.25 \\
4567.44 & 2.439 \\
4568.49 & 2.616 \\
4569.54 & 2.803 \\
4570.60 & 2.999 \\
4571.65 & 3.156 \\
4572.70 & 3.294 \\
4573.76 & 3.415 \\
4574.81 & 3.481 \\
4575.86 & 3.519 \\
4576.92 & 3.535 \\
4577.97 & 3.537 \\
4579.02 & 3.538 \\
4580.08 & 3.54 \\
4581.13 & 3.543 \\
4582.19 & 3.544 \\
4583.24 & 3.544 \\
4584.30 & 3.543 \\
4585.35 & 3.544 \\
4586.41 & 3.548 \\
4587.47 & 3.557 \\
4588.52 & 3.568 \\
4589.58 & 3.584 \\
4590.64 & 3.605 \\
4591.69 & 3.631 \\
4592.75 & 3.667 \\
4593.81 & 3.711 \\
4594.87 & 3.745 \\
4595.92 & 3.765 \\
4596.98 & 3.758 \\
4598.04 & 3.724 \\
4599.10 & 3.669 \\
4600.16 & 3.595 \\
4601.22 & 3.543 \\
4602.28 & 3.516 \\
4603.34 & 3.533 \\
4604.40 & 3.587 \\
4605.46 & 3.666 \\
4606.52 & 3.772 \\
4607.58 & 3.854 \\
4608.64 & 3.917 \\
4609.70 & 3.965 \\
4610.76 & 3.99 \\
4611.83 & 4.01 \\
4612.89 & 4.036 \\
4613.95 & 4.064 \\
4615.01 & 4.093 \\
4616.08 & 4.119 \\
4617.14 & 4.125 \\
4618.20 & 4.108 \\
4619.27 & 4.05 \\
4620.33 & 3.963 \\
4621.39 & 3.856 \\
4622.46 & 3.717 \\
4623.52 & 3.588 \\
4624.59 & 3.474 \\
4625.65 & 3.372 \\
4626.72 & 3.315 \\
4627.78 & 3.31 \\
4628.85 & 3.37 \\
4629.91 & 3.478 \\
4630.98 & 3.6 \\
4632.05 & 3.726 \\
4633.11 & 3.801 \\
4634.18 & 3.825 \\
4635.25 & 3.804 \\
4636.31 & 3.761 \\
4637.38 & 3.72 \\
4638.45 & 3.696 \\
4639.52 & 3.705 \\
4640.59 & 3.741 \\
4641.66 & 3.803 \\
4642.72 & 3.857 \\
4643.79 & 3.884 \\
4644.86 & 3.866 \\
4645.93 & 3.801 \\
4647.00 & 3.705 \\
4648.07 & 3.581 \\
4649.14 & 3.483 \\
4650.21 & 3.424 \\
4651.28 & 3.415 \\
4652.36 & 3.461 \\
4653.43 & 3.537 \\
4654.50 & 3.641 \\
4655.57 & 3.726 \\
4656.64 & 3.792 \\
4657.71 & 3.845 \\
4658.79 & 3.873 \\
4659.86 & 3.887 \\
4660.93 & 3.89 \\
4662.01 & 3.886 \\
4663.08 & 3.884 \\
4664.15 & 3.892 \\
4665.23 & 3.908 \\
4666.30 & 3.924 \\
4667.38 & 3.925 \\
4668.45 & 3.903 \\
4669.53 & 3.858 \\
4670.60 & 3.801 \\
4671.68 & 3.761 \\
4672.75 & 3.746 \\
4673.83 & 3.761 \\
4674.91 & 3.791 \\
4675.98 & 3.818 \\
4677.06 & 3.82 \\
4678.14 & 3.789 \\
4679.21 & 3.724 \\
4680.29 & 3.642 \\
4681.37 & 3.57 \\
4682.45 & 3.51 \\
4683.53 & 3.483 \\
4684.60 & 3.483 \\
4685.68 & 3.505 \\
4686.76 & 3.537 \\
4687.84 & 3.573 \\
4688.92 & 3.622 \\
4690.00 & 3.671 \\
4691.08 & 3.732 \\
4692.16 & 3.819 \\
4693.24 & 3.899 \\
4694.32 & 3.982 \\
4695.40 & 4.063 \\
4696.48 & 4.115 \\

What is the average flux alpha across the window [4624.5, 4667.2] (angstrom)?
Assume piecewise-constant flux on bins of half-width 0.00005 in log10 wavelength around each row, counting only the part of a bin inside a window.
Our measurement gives 3.7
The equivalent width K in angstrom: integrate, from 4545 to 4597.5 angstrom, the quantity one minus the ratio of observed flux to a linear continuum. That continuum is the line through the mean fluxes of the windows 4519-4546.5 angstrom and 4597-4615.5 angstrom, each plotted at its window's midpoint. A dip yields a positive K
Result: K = 3.28 angstrom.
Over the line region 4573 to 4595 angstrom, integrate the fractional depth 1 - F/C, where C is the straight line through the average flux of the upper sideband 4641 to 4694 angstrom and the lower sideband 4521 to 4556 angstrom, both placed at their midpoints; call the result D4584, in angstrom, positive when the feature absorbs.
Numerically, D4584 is -2.7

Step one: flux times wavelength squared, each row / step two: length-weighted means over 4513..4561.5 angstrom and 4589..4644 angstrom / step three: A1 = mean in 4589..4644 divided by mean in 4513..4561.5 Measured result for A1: 1.43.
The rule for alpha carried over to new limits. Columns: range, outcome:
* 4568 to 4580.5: 3.28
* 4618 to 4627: 3.71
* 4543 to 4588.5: 2.96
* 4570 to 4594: 3.5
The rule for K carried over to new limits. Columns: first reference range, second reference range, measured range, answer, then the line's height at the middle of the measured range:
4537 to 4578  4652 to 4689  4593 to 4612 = -3.38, 3.17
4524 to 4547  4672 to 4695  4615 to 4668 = -4.17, 3.47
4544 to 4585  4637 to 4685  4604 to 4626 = -3.54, 3.34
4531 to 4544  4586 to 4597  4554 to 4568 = 4.82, 3.32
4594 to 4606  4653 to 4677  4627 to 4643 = 0.30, 3.74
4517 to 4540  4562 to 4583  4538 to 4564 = 0.76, 2.8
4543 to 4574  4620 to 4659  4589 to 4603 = -2.31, 3.14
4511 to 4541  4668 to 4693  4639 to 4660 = -1.27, 3.49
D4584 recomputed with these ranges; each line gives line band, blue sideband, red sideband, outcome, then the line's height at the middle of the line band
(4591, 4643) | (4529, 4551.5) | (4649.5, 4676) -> -3.4 angstrom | 3.52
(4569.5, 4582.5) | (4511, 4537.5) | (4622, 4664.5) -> -1.3 angstrom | 3.09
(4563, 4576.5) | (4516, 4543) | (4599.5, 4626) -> 1.9 angstrom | 3.21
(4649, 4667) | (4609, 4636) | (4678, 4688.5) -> -0.4 angstrom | 3.67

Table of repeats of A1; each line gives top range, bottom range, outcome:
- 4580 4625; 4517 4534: 1.57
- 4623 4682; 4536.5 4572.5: 1.44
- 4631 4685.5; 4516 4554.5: 1.41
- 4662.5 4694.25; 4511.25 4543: 1.50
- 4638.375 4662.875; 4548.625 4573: 1.50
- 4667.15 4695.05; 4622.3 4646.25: 1.04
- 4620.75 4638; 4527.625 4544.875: 1.23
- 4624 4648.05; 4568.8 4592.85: 1.09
